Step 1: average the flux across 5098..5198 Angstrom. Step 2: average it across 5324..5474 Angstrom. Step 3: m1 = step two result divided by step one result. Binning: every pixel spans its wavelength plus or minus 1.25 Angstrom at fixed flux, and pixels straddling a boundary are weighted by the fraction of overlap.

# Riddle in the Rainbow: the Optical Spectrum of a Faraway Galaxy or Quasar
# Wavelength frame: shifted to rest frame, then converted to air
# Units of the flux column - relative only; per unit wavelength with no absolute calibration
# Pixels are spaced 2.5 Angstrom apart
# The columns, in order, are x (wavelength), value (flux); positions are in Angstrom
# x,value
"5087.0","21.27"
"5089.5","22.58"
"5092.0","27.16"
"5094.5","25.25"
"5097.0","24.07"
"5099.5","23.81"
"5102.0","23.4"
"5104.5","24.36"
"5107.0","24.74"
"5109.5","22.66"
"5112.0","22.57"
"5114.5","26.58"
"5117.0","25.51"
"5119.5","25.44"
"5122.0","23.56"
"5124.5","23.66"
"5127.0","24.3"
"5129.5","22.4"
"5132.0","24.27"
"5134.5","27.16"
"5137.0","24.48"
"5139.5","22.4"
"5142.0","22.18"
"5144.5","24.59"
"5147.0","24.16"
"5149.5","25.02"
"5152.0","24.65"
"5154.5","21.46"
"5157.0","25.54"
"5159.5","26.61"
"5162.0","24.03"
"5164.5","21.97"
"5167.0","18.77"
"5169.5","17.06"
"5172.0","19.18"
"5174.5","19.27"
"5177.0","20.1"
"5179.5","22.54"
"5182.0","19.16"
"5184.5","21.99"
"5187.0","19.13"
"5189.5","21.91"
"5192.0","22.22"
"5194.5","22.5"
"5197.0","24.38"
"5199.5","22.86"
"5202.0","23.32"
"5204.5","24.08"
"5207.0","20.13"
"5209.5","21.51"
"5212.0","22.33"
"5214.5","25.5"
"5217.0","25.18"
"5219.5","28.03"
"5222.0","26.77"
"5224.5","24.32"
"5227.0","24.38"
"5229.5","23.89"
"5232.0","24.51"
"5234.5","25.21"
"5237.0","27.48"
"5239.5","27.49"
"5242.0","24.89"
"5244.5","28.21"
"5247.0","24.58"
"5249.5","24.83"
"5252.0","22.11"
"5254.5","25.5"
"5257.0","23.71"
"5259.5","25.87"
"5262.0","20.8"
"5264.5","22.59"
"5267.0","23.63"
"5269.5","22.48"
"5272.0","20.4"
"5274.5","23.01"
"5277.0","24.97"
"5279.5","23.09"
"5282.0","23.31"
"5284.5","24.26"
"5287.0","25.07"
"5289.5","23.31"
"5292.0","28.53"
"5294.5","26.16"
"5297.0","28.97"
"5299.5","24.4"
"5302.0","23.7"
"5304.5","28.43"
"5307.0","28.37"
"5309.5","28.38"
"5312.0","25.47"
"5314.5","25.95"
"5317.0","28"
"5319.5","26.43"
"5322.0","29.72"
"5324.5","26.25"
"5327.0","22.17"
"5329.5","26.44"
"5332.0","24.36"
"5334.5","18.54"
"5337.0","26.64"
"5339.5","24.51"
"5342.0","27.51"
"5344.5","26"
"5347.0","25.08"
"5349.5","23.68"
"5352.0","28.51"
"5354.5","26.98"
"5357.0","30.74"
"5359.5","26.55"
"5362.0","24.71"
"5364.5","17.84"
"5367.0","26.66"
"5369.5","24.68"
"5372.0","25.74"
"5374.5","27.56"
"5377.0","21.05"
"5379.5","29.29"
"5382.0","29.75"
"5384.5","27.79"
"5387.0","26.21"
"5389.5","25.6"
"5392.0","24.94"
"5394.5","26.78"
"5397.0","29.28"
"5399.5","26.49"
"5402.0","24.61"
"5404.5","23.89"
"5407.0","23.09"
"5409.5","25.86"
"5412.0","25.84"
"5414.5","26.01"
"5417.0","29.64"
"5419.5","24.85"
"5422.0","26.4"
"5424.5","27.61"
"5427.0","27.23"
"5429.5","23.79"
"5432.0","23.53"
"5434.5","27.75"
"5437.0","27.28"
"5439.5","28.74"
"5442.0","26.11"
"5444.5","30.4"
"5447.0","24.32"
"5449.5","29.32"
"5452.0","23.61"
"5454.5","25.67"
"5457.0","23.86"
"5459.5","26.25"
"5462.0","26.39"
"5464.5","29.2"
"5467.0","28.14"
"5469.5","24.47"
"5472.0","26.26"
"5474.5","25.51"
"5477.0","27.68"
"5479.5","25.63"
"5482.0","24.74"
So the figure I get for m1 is 1.13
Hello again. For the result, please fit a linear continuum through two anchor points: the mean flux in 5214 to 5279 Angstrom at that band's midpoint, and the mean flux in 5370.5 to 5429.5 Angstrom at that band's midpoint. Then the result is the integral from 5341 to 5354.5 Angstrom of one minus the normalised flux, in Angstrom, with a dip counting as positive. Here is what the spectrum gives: -0.3 Angstrom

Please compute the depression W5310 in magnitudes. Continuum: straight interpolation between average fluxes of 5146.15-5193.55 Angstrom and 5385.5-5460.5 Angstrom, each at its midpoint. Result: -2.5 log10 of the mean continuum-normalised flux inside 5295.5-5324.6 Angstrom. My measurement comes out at -0.119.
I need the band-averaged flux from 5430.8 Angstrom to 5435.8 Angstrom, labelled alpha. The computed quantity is 25.7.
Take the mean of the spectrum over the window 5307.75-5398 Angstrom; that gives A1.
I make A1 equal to 26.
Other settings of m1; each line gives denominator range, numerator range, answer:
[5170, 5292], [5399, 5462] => 1.11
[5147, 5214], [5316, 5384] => 1.17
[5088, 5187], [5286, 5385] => 1.12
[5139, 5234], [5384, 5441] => 1.15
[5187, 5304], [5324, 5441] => 1.07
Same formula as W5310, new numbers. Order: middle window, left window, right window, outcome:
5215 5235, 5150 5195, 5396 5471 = -0.12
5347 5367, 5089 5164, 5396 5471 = 0.01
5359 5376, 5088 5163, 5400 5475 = 0.05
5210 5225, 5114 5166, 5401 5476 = -0.02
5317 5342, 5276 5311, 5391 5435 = 0.02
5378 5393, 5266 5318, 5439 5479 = -0.05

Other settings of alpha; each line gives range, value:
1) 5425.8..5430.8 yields 25.5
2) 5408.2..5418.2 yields 26.8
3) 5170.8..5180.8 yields 20.3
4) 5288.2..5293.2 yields 25.9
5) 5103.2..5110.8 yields 23.9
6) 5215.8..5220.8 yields 26.6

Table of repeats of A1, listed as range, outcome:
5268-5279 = 22.8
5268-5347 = 25.3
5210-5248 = 25.4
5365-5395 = 26.1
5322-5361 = 25.7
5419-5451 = 26.7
